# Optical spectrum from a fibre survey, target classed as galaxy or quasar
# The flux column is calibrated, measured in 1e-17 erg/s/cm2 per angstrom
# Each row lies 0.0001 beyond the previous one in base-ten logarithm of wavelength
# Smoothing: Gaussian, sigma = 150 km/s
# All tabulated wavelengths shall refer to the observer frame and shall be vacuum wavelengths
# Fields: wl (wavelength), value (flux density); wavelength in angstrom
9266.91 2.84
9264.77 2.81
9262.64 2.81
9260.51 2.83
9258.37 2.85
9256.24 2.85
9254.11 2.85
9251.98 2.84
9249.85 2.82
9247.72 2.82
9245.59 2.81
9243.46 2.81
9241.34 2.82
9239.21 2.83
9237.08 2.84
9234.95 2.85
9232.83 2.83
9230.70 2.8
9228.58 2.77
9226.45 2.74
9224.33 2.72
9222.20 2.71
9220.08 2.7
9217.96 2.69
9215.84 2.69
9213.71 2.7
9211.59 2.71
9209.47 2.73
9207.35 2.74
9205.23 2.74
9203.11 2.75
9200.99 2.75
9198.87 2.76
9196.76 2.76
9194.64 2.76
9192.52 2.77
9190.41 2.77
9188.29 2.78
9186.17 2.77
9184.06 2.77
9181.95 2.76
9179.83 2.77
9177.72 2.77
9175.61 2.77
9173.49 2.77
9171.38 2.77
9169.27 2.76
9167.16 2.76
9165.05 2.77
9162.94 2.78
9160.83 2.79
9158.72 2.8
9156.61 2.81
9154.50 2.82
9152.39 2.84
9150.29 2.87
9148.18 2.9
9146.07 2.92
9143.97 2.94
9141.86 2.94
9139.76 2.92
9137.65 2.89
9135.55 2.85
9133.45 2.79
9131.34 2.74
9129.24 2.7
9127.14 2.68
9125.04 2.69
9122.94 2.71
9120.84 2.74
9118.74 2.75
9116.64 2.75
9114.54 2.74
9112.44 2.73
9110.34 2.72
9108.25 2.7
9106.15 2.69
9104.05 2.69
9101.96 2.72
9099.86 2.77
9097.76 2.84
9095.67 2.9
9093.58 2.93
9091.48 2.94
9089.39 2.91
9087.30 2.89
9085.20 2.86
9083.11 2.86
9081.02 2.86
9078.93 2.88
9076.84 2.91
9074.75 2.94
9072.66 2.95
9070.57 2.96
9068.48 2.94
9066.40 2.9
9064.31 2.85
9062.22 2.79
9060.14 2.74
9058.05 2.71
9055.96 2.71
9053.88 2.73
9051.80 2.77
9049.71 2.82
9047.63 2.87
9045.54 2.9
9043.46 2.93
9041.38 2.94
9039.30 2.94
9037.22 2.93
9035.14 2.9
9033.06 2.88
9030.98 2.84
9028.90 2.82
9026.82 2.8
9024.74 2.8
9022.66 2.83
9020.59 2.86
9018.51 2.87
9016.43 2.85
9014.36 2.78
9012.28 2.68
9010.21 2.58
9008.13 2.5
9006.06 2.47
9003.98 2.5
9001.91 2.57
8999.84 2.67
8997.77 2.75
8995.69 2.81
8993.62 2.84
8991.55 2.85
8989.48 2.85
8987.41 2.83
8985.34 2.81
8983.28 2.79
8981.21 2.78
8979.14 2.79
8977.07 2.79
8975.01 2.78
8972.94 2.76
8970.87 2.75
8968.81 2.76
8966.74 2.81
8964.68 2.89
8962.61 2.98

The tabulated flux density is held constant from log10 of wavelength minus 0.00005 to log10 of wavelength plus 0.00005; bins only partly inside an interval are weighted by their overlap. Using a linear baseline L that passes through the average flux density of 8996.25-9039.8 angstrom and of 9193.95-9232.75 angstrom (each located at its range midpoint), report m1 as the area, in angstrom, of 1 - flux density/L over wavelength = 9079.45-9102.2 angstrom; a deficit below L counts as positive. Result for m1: -1.0 angstrom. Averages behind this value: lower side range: 2.75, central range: 2.87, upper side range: 2.74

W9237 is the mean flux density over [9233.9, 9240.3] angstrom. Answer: 2.84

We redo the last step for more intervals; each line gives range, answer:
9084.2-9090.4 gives 2.88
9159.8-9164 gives 2.78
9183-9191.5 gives 2.77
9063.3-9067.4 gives 2.87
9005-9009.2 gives 2.48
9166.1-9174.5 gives 2.77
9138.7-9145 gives 2.93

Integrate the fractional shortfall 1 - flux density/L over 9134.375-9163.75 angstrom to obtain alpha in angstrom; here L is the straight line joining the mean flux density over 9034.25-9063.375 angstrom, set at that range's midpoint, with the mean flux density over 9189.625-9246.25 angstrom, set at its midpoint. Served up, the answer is -0.8 angstrom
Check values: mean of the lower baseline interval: 2.83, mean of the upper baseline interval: 2.76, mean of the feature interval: 2.86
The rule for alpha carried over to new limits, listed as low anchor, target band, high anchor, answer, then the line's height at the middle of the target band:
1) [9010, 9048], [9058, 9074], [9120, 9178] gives -0.2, 2.83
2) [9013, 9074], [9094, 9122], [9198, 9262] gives 0.7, 2.82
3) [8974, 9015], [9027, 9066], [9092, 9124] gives -1.4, 2.74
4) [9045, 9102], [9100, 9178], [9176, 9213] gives 0.5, 2.8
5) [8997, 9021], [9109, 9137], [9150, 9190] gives 0.1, 2.75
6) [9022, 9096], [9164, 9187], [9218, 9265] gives 0.5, 2.83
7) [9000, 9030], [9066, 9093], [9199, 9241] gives -1.9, 2.72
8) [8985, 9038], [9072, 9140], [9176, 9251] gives -1.0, 2.76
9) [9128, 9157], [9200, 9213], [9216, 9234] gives 0.2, 2.77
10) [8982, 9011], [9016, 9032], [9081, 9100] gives -0.5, 2.76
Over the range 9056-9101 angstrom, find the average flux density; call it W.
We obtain 2.87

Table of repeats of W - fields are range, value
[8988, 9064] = 2.78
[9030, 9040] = 2.9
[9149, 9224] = 2.76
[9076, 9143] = 2.8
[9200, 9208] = 2.74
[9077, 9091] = 2.88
